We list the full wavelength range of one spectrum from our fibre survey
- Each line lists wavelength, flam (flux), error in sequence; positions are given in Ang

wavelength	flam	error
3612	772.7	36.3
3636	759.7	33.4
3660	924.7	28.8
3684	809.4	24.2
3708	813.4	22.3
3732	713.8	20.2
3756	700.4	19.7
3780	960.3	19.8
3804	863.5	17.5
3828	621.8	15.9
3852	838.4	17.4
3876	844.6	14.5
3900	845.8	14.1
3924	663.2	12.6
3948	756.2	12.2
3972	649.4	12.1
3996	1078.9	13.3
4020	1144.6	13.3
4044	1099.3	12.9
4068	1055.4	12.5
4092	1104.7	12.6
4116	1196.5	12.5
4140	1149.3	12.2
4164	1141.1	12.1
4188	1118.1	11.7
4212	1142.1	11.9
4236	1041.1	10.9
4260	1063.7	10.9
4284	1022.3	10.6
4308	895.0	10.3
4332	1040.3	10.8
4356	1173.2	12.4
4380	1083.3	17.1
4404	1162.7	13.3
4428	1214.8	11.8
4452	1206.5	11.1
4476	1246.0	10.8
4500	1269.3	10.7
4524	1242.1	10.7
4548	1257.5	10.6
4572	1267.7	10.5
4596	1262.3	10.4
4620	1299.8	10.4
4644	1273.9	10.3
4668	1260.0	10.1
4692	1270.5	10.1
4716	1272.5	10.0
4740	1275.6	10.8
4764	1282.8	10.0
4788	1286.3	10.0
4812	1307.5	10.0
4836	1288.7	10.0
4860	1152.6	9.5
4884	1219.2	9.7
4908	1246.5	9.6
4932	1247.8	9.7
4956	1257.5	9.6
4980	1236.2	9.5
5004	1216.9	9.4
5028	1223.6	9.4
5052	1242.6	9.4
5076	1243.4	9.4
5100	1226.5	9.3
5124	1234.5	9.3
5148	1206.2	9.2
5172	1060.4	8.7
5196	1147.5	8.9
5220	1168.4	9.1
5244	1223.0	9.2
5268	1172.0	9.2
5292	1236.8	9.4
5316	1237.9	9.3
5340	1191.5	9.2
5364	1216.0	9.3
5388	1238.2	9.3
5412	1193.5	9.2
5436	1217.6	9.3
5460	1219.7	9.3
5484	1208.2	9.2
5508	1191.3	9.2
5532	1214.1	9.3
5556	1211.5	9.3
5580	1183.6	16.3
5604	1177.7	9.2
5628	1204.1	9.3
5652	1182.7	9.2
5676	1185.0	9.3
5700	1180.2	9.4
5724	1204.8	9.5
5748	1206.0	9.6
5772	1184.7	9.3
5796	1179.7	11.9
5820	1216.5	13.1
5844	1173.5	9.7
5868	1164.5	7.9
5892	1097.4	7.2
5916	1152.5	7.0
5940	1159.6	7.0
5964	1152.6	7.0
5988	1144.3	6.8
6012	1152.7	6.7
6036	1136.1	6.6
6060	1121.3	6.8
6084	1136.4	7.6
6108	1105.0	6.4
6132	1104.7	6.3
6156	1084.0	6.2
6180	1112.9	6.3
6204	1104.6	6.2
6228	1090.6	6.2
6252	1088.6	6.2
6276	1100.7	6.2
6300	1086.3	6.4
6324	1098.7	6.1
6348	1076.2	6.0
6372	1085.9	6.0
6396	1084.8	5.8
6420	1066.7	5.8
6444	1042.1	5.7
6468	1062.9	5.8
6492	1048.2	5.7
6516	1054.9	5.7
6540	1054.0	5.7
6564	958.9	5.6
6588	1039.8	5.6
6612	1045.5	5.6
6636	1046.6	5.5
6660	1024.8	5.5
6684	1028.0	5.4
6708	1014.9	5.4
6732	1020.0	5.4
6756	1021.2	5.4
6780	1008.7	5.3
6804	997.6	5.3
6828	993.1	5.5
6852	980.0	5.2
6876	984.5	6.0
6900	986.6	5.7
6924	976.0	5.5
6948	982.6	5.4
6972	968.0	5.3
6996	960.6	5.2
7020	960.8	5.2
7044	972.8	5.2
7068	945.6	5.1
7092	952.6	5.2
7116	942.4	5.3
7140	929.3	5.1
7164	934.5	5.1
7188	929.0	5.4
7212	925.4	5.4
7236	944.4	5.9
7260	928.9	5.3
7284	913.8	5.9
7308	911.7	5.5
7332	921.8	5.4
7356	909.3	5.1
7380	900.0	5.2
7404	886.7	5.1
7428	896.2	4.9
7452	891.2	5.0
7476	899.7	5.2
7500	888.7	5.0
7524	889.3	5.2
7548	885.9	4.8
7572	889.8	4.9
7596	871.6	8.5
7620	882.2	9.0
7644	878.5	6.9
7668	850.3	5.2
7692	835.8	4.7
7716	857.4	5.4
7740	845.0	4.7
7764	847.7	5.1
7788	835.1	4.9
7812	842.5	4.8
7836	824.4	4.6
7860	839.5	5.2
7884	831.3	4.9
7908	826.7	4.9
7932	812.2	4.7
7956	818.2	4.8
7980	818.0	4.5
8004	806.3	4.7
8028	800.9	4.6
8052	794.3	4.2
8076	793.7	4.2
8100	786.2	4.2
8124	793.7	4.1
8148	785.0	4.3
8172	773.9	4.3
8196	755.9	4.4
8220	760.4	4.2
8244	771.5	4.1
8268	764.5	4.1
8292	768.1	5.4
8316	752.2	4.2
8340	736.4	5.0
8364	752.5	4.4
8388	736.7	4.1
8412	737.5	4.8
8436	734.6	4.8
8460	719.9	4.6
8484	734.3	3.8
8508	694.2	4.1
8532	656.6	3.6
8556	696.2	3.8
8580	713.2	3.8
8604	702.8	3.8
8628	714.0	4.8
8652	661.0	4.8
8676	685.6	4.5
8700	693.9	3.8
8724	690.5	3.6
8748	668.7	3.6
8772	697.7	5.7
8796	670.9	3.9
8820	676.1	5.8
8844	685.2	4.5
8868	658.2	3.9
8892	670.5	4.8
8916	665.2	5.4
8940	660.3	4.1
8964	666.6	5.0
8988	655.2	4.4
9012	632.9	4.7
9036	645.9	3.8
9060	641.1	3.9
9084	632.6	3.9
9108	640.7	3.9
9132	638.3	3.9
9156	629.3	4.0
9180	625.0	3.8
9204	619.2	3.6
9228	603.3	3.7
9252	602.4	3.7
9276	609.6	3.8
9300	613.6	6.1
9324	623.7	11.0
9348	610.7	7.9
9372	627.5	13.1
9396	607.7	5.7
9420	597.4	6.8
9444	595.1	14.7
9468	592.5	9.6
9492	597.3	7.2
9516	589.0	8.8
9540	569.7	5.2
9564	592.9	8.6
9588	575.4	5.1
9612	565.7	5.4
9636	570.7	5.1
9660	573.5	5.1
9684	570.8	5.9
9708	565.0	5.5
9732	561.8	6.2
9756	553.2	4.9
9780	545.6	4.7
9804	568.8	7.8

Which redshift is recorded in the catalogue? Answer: 0.000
